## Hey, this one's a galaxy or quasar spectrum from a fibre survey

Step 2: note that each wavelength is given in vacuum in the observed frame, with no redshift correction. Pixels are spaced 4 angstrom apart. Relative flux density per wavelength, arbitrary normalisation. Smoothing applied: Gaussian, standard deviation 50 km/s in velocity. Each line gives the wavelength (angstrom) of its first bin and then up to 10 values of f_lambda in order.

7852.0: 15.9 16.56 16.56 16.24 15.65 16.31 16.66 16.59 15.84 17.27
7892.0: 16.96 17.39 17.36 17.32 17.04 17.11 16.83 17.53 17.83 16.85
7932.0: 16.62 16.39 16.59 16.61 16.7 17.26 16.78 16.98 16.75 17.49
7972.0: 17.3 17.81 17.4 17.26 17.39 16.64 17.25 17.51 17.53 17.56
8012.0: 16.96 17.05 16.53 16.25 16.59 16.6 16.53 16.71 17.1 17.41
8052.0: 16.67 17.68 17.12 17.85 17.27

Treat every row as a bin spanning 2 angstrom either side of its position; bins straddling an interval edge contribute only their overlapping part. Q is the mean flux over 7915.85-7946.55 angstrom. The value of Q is 16.9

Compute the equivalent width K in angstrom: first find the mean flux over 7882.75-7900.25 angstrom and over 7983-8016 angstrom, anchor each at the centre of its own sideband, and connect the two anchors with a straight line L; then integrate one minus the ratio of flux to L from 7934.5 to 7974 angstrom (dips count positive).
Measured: 0.6 angstrom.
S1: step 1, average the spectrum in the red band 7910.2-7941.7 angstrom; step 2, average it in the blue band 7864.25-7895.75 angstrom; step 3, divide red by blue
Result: 1.0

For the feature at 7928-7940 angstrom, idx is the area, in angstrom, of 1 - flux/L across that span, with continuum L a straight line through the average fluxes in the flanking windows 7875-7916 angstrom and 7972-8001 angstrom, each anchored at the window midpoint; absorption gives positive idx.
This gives 0.37 angstrom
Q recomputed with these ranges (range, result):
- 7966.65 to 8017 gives 17.3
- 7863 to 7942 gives 16.8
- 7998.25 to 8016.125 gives 17.3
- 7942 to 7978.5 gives 17.1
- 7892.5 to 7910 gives 17.3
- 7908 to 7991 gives 17.1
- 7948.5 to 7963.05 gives 17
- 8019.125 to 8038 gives 16.5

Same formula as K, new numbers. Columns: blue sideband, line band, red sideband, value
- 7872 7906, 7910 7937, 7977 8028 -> -0.1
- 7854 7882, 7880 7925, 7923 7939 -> -1.3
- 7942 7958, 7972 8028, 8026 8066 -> -0.7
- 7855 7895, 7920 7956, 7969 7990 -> 0.4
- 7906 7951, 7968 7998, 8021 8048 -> -0.9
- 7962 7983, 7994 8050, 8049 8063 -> 1.0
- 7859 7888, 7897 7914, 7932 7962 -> -0.7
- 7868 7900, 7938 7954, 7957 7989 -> 0.3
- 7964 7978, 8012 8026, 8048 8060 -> 0.5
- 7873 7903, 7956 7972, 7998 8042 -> -0.2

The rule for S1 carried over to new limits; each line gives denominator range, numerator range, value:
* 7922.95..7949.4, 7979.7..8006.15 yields 1.03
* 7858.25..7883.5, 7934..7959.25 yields 1.03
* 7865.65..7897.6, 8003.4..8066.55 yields 1.03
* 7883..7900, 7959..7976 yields 1.01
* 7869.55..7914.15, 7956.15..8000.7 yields 1.02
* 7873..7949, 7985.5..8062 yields 1.01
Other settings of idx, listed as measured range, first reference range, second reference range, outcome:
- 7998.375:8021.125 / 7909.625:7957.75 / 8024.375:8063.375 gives -0.4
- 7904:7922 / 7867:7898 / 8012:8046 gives -0.6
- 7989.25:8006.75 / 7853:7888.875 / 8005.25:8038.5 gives -0.6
